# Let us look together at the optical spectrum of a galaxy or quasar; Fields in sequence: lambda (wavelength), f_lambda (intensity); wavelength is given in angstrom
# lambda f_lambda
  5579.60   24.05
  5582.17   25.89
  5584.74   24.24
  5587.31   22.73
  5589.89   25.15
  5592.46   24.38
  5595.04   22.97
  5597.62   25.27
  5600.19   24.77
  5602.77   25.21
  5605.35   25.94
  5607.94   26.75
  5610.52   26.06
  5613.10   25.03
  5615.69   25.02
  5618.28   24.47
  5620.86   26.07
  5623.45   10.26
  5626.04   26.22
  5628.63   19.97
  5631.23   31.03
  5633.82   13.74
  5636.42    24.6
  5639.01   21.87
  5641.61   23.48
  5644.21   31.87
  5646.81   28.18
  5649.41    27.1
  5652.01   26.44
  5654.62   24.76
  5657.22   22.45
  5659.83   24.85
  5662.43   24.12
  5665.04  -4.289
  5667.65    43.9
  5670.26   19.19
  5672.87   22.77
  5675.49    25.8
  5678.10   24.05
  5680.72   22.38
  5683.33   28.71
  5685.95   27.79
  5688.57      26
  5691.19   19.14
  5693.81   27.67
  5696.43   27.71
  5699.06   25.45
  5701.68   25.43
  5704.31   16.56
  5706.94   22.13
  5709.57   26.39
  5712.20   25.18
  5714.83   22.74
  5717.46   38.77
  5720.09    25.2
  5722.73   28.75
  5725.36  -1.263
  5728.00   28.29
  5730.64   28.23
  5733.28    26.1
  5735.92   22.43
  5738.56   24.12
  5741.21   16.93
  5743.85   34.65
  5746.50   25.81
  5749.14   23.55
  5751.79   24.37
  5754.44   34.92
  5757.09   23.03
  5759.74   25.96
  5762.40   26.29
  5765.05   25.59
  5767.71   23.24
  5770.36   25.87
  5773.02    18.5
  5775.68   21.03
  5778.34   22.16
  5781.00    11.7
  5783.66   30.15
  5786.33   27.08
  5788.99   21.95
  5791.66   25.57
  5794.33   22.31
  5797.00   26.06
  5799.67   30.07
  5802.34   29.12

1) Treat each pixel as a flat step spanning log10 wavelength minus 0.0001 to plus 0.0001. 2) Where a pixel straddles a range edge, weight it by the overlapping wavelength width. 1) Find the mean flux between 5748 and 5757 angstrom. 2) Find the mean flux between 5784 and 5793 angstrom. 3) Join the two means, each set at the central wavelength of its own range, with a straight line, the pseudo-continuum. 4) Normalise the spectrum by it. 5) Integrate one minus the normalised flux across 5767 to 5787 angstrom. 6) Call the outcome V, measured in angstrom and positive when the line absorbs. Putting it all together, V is 2.81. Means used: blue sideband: 27.1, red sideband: 25.4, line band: 22.3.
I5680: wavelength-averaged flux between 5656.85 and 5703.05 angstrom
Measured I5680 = 24.1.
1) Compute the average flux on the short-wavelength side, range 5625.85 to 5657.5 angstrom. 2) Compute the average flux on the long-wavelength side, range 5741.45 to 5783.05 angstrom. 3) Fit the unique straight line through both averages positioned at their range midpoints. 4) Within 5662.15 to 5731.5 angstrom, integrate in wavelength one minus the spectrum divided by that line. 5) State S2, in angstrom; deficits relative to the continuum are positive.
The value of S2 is 1.8 angstrom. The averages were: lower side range 24.8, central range 23.9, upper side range 24.3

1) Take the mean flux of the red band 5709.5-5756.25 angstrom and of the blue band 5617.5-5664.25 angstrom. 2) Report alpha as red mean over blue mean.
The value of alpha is 1.07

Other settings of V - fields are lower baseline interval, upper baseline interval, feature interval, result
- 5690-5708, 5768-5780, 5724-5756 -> -2.2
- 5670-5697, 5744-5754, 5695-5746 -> 2.8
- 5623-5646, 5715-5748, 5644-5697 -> -1.9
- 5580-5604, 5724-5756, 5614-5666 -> 3.3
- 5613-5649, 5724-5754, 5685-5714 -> -1.1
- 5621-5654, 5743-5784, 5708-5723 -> -2.1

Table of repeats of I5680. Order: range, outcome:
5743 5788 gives 24.8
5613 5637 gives 22.5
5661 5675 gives 21.4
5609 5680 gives 23.7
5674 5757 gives 24.9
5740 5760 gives 26.2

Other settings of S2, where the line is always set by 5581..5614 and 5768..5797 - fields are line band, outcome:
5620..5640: 2.4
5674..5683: -0.2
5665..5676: 0.0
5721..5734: 0.8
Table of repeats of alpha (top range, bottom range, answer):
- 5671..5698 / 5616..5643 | 1.12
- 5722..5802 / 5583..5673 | 1.01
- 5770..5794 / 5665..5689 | 0.90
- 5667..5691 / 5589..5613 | 1.03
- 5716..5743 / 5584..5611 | 0.96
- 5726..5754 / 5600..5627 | 1.04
